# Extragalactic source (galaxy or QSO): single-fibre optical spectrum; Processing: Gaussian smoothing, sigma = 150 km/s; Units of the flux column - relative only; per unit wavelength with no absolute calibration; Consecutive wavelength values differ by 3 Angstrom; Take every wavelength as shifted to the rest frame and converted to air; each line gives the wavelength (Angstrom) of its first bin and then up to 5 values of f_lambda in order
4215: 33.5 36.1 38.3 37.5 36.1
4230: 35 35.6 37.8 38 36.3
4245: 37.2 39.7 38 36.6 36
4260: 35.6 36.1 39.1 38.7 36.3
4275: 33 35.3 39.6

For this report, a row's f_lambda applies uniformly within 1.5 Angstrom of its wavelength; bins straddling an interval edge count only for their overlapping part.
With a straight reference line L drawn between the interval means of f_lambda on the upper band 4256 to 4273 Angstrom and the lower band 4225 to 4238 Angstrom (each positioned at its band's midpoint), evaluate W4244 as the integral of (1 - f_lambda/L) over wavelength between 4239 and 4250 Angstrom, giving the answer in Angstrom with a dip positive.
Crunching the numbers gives -0.4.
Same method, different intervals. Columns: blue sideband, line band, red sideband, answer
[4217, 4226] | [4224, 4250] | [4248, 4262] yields 0.1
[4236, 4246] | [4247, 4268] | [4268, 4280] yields -0.4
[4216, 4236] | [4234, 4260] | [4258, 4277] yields -0.6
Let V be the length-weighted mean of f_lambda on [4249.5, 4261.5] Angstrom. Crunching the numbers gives 36.6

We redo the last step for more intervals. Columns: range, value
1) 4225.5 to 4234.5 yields 35.6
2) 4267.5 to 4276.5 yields 36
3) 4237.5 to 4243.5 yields 37.1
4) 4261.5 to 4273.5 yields 37.6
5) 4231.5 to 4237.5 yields 36.7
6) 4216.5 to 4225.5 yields 37.3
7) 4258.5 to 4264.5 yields 35.9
